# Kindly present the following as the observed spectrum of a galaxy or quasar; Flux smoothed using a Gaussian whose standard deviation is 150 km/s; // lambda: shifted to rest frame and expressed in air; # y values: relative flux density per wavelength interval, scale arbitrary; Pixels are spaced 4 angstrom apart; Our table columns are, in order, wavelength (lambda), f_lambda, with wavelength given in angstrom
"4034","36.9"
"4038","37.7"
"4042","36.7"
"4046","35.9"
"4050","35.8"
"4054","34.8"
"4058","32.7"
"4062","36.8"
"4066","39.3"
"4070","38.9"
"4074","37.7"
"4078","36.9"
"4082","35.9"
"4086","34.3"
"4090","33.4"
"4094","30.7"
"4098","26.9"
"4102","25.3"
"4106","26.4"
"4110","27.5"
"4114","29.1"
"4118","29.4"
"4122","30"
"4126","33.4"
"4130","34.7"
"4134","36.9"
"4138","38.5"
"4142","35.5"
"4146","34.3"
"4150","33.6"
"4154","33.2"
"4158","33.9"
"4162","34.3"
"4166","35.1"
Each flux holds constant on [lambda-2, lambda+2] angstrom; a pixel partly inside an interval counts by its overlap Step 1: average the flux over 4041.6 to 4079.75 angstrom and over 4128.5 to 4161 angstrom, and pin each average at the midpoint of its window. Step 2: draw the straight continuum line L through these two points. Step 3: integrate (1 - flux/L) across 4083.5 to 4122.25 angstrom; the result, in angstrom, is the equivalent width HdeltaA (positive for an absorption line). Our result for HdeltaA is 7.0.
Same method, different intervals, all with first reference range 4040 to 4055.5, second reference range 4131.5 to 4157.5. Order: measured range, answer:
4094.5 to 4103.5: 2.2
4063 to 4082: -1.2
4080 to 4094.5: 0.7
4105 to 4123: 3.5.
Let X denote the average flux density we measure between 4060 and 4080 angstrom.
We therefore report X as 37.9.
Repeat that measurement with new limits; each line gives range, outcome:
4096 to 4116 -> 27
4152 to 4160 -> 33.5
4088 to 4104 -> 29.1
